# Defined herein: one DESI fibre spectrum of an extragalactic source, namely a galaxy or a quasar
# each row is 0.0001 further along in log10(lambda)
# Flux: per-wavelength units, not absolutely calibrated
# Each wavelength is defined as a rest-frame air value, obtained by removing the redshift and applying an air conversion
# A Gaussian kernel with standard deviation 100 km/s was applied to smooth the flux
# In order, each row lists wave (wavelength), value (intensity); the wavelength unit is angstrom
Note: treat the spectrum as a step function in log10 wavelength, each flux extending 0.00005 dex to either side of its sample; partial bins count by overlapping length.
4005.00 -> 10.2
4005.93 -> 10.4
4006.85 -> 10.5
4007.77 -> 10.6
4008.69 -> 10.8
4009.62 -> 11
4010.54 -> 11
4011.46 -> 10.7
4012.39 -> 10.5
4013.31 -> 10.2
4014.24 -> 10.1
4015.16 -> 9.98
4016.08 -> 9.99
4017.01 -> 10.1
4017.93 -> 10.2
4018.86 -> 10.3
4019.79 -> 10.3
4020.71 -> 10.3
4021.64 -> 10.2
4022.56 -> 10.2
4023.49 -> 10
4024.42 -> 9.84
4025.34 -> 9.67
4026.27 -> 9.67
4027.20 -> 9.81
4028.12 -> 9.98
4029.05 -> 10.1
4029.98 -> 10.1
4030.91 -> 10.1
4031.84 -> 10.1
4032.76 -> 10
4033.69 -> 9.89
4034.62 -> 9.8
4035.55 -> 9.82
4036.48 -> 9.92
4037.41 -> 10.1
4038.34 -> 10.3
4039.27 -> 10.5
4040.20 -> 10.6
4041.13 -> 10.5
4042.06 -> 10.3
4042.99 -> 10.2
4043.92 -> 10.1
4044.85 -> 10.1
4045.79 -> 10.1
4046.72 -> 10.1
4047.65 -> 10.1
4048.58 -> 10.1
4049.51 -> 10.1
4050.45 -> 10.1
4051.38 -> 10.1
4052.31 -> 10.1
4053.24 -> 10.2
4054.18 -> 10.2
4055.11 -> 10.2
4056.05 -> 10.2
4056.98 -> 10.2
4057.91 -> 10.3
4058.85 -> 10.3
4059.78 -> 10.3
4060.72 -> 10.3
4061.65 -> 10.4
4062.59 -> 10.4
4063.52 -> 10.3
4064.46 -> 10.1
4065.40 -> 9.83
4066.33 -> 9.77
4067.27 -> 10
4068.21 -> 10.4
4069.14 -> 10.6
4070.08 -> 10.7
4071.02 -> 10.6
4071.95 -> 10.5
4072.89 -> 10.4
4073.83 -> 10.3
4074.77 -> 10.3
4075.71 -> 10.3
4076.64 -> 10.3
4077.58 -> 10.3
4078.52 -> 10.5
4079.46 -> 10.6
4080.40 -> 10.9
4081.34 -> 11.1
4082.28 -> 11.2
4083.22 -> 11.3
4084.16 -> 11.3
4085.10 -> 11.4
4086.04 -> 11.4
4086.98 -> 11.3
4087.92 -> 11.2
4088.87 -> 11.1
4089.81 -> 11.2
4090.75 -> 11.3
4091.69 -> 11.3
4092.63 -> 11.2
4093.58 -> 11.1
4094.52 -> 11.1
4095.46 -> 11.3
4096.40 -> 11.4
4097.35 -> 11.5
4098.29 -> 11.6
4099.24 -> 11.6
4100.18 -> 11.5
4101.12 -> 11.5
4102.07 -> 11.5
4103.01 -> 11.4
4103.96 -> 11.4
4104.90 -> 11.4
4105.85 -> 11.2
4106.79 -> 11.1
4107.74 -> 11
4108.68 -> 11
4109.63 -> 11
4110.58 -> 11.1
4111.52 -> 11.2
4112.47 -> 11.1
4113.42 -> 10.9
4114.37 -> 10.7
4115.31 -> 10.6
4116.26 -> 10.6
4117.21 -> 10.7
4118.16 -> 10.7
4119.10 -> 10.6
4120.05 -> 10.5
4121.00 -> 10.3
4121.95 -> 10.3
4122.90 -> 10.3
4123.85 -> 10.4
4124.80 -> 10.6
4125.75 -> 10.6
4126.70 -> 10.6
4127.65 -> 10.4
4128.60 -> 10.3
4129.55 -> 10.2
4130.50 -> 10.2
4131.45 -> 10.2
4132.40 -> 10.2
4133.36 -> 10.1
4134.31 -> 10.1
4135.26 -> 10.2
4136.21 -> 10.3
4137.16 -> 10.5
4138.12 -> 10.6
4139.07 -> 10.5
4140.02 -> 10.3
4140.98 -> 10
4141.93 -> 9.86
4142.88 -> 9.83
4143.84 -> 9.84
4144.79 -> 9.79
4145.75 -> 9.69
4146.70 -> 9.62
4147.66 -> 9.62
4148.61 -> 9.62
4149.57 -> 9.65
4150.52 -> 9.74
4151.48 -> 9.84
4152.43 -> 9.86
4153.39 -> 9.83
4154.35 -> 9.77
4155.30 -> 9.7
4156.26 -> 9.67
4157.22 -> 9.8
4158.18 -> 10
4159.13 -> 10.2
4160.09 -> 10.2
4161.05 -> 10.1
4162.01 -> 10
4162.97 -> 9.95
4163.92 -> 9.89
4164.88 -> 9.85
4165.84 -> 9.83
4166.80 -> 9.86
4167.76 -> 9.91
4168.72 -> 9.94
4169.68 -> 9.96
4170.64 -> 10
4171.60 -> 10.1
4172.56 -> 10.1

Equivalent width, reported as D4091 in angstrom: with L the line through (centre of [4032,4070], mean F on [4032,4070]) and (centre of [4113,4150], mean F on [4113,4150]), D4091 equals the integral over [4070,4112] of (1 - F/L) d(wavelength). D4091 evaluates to -3.5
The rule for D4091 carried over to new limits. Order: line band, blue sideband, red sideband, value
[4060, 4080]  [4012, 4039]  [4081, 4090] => 1.1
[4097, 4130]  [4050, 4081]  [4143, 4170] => -2.7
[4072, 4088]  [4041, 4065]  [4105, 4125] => -0.6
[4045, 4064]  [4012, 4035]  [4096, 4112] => 0.6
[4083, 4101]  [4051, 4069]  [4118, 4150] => -2.0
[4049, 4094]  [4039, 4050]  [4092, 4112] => 0.7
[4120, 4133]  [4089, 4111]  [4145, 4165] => 0.3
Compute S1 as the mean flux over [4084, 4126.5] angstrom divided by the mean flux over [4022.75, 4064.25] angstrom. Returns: 1.1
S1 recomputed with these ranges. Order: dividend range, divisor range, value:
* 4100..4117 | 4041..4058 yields 1.09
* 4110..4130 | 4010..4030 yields 1.04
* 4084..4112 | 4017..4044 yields 1.12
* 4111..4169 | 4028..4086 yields 0.99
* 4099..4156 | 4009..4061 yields 1.03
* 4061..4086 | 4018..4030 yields 1.05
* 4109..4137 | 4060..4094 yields 0.98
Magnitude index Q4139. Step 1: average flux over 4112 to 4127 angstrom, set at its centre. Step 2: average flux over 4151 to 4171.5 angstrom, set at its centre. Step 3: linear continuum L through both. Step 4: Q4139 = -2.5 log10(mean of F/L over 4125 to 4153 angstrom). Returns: 0.021 mag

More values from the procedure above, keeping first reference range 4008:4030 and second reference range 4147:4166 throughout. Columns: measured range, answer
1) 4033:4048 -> 0.001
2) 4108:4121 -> -0.088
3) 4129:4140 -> -0.040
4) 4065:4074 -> -0.025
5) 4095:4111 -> -0.135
